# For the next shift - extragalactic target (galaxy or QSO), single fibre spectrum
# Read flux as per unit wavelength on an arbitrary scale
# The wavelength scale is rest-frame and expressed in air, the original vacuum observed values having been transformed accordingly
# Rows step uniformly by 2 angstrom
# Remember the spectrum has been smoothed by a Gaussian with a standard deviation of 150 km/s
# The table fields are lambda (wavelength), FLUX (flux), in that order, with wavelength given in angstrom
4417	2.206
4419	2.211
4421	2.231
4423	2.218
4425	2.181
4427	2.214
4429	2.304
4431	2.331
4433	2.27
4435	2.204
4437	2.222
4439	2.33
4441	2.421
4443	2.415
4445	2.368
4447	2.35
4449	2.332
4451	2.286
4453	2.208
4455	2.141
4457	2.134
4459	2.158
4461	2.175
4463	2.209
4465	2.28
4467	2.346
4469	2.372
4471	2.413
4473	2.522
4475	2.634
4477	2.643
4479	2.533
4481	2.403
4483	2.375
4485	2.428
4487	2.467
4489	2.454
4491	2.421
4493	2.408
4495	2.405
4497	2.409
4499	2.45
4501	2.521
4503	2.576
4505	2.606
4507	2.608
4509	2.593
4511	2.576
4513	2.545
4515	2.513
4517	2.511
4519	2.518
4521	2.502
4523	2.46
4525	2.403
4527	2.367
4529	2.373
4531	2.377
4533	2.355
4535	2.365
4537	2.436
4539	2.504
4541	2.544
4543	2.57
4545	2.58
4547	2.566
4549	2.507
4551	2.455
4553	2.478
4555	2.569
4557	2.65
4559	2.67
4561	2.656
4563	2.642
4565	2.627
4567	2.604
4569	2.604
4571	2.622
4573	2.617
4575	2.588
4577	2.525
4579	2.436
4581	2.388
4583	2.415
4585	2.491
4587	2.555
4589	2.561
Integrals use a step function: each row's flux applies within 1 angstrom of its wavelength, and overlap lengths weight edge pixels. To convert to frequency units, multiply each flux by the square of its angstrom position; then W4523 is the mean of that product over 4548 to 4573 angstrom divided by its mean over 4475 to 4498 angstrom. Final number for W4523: 1.09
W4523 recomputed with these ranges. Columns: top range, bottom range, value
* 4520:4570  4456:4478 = 1.11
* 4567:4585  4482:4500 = 1.08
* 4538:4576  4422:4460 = 1.20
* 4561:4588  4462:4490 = 1.09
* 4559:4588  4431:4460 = 1.19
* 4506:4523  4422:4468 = 1.16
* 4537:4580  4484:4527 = 1.06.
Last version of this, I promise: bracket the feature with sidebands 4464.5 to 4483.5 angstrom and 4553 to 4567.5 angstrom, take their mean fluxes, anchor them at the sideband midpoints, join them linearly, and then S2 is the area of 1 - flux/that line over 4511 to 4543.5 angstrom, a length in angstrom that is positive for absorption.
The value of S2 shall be 1.2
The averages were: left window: 2.46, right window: 2.62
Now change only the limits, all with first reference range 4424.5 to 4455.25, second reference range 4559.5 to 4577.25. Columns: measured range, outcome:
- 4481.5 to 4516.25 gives -0.7 angstrom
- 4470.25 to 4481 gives -0.7 angstrom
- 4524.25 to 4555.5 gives 1.0 angstrom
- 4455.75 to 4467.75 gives 0.7 angstrom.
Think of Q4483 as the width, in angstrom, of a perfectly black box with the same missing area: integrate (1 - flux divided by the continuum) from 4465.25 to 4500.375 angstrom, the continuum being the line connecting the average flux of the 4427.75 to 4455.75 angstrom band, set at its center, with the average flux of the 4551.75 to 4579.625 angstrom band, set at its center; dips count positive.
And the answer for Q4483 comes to -0.8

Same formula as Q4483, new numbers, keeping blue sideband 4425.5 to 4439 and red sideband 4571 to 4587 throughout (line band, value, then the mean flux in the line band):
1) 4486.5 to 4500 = -0.38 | 2.43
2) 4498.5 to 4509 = -0.80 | 2.56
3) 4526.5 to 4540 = 0.18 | 2.4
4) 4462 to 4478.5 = -0.76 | 2.43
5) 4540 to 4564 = -1.10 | 2.57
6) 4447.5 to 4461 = 0.50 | 2.21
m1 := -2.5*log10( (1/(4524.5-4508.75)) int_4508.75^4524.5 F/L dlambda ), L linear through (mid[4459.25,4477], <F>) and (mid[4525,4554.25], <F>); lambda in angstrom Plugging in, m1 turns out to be -0.04 mag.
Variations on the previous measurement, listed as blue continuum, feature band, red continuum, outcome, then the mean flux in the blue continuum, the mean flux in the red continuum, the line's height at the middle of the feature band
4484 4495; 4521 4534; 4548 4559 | 0.045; 2.43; 2.54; 2.5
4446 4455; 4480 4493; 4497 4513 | 0.015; 2.28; 2.55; 2.46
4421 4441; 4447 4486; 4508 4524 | 0.012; 2.26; 2.53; 2.37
